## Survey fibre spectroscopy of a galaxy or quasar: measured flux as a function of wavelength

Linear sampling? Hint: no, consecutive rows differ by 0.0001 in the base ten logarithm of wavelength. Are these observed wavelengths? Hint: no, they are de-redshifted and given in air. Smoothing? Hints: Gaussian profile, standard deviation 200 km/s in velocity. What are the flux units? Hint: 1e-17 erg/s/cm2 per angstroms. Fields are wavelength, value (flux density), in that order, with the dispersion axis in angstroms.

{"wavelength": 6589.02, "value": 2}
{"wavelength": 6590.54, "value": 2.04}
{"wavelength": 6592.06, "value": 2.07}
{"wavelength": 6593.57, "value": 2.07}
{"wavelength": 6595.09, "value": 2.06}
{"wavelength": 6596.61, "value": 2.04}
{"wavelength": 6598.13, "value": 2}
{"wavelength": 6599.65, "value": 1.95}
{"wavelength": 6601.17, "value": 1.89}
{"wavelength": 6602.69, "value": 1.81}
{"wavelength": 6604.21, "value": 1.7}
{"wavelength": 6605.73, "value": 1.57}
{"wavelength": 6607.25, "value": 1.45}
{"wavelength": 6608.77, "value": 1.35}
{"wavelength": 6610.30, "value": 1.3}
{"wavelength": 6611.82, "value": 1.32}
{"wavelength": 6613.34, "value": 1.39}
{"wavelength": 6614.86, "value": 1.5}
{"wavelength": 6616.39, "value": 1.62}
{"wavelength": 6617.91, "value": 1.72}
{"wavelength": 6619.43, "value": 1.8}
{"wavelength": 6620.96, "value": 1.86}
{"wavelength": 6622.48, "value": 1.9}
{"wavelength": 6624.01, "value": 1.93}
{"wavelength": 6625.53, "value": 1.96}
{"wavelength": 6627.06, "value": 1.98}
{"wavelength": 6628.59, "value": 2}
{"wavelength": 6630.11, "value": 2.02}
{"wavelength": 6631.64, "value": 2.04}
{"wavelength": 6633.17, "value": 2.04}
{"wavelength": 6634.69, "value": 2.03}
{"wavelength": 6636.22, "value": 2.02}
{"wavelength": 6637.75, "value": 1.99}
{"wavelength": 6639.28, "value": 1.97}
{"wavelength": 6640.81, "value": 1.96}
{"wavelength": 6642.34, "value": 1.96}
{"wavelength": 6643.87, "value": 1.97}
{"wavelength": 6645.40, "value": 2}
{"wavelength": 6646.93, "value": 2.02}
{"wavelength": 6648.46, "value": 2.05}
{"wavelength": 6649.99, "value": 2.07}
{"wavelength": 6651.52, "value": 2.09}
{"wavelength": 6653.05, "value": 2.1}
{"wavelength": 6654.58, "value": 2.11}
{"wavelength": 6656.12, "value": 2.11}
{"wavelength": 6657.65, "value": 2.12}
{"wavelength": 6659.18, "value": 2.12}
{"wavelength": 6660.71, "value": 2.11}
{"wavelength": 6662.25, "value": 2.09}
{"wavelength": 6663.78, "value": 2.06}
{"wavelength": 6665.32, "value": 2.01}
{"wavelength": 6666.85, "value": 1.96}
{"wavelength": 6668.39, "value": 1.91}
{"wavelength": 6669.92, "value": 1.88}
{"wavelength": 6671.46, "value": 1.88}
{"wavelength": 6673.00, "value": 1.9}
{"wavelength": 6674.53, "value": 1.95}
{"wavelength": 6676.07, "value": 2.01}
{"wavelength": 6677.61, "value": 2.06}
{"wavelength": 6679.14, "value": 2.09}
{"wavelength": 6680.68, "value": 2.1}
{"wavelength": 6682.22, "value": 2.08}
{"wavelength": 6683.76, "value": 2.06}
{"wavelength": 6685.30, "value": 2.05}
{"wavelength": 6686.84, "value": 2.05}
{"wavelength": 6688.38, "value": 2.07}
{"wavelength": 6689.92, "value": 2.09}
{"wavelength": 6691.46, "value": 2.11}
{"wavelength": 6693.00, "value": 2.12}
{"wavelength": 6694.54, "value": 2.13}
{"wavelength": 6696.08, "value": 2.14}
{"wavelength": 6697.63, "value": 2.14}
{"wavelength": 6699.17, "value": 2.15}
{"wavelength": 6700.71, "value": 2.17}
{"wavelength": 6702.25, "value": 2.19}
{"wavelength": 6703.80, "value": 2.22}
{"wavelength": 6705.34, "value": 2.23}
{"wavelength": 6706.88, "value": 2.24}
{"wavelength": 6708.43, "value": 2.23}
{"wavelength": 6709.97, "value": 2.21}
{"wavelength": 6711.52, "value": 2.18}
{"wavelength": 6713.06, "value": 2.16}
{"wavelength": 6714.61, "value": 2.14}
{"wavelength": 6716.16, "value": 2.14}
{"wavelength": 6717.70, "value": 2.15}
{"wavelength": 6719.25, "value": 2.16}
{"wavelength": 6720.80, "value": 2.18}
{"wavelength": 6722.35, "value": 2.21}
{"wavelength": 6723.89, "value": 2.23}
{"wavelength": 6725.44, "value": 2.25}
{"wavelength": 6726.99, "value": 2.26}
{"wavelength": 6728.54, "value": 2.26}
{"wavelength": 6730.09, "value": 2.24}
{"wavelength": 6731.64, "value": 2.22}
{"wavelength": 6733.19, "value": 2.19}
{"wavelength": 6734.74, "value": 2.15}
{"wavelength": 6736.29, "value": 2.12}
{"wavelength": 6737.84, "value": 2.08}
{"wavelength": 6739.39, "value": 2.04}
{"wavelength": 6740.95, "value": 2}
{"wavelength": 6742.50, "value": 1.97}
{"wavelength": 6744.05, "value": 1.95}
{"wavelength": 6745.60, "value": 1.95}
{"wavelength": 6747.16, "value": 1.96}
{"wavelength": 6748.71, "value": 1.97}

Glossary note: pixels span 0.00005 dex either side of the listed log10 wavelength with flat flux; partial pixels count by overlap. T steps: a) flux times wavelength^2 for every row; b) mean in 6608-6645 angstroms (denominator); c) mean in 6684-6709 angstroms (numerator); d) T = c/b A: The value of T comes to 1.2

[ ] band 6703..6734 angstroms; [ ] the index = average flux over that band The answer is 2.2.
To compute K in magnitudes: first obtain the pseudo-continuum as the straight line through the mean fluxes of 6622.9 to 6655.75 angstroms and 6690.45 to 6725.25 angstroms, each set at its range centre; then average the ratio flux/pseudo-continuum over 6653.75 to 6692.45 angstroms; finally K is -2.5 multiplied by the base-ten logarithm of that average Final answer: 0.03 mag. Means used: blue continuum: 2.01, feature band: 2.04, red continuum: 2.18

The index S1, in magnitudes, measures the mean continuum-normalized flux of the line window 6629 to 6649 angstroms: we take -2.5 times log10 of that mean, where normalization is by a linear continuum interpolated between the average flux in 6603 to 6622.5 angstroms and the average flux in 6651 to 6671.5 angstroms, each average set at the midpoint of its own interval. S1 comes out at -0.10 mag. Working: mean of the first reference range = 1.57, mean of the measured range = 2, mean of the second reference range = 2.04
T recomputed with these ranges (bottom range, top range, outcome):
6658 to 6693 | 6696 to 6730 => 1.09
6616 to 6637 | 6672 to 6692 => 1.08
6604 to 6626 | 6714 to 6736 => 1.40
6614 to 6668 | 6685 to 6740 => 1.12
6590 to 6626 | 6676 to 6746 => 1.25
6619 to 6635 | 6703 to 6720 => 1.14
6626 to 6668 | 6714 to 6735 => 1.11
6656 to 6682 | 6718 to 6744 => 1.09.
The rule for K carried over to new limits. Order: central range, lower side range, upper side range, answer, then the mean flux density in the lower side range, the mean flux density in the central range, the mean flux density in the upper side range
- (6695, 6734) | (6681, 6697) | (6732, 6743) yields -0.05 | 2.09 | 2.19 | 2.09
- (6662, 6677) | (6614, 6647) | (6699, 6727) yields 0.05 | 1.92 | 1.96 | 2.19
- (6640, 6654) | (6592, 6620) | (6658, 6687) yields -0.07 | 1.71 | 2.03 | 2.02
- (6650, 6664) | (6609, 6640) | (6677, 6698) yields -0.08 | 1.81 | 2.1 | 2.09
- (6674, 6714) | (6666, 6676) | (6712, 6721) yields -0.05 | 1.92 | 2.13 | 2.15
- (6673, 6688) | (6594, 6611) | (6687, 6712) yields 0.02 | 1.75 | 2.04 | 2.16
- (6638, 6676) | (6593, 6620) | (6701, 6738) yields -0.06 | 1.69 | 2.02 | 2.2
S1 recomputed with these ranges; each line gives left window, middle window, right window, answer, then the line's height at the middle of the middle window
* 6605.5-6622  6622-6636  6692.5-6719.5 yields -0.21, 1.64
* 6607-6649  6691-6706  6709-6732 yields -0.02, 2.11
